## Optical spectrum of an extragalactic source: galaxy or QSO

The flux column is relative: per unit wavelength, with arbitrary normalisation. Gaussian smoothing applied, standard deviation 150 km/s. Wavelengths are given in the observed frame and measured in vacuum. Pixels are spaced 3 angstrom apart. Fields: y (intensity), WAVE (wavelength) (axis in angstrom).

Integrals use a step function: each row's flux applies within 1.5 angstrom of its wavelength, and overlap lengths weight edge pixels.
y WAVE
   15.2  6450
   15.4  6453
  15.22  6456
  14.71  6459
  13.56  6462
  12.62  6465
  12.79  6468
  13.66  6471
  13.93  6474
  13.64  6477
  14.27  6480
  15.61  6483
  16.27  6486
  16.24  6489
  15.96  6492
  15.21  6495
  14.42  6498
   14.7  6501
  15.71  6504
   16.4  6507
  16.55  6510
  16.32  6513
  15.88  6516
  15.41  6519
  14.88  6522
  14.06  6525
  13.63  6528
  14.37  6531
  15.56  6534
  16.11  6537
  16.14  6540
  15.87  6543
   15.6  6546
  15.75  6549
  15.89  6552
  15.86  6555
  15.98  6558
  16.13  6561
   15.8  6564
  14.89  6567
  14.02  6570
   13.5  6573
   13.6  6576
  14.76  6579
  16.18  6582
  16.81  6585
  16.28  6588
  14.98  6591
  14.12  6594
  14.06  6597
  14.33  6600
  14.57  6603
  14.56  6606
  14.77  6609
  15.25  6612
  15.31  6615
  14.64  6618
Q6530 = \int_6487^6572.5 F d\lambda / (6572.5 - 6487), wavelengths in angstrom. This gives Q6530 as 15.5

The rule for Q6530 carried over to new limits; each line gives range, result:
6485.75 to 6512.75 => 15.7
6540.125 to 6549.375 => 15.8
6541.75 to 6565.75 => 15.8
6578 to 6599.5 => 15.3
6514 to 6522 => 15.5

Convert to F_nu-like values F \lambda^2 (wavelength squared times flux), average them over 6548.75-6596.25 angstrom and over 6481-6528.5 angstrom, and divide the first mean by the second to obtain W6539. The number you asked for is 1.01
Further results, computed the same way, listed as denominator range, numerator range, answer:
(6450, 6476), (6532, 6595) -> 1.13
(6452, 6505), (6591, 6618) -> 1.04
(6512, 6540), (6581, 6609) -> 1.01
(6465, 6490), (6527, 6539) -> 1.06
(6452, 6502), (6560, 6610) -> 1.05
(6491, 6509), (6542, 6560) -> 1.04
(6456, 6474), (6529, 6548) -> 1.17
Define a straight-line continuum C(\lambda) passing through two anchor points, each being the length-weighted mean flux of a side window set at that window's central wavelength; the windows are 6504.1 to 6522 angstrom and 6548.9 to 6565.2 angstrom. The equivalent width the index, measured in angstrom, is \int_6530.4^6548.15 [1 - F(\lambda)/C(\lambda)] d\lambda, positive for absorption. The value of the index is 0.3 angstrom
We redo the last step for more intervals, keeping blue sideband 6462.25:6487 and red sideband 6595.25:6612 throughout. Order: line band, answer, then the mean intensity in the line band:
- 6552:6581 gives -1.3 angstrom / 15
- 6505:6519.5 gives -2.0 angstrom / 16.1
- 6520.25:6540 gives -0.9 angstrom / 14.9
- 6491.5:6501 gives -0.6 angstrom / 15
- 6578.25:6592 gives -1.4 angstrom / 15.9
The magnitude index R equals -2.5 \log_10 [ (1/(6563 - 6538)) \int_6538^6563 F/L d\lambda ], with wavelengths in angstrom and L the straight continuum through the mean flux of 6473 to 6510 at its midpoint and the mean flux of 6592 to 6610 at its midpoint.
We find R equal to -0.08 mag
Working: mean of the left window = 15.3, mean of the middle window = 15.9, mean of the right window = 14.4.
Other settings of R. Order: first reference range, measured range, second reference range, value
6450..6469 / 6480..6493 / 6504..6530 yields -0.08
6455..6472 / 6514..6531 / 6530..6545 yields 0.03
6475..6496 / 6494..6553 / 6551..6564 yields 0.01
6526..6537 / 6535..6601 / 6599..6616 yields -0.04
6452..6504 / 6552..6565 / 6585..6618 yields -0.08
